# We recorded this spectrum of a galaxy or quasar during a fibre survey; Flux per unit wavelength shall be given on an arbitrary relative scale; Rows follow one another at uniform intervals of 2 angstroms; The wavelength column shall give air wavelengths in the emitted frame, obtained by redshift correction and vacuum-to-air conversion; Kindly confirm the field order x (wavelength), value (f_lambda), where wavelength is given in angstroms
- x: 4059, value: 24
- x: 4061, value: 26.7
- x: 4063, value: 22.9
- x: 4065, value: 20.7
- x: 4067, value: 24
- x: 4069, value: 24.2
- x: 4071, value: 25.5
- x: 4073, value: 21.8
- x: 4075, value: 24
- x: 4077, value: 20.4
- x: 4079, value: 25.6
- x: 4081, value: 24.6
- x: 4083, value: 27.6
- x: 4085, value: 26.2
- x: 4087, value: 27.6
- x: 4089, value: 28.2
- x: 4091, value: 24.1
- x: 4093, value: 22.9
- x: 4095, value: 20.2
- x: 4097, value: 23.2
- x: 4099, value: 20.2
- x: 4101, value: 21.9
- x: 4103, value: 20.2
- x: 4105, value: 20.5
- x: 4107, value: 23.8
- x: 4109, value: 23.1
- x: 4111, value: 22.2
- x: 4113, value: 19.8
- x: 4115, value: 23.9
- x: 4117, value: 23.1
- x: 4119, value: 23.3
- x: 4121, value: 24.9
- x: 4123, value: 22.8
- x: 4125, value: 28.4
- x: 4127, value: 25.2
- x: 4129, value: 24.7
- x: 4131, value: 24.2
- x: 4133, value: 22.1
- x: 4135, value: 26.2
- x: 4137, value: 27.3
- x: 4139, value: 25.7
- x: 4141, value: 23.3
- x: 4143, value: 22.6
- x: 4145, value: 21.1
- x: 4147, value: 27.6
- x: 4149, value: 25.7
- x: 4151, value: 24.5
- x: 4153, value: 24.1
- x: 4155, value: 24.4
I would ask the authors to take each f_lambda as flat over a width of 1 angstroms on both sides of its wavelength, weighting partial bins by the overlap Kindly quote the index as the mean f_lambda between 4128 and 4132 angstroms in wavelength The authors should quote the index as 24.4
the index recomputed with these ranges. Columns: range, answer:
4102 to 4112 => 22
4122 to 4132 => 25.1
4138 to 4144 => 23.9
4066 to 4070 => 24.1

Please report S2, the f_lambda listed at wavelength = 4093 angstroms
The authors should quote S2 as 22.9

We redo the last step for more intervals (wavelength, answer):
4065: 20.7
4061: 26.7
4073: 21.8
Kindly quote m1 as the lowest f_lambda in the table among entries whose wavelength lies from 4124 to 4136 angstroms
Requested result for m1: 22.1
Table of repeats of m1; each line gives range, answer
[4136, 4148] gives 21.1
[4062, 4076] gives 20.7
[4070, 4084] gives 20.4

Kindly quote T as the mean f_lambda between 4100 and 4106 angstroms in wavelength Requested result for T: 20.9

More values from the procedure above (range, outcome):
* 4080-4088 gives 26.5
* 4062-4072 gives 23.5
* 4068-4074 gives 23.8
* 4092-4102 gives 21.7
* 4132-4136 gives 24.1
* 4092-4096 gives 21.5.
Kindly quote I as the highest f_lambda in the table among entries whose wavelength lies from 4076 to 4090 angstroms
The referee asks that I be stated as 28.2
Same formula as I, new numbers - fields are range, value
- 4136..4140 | 27.3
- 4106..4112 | 23.8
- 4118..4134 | 28.4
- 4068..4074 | 25.5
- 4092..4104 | 23.2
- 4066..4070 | 24.2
